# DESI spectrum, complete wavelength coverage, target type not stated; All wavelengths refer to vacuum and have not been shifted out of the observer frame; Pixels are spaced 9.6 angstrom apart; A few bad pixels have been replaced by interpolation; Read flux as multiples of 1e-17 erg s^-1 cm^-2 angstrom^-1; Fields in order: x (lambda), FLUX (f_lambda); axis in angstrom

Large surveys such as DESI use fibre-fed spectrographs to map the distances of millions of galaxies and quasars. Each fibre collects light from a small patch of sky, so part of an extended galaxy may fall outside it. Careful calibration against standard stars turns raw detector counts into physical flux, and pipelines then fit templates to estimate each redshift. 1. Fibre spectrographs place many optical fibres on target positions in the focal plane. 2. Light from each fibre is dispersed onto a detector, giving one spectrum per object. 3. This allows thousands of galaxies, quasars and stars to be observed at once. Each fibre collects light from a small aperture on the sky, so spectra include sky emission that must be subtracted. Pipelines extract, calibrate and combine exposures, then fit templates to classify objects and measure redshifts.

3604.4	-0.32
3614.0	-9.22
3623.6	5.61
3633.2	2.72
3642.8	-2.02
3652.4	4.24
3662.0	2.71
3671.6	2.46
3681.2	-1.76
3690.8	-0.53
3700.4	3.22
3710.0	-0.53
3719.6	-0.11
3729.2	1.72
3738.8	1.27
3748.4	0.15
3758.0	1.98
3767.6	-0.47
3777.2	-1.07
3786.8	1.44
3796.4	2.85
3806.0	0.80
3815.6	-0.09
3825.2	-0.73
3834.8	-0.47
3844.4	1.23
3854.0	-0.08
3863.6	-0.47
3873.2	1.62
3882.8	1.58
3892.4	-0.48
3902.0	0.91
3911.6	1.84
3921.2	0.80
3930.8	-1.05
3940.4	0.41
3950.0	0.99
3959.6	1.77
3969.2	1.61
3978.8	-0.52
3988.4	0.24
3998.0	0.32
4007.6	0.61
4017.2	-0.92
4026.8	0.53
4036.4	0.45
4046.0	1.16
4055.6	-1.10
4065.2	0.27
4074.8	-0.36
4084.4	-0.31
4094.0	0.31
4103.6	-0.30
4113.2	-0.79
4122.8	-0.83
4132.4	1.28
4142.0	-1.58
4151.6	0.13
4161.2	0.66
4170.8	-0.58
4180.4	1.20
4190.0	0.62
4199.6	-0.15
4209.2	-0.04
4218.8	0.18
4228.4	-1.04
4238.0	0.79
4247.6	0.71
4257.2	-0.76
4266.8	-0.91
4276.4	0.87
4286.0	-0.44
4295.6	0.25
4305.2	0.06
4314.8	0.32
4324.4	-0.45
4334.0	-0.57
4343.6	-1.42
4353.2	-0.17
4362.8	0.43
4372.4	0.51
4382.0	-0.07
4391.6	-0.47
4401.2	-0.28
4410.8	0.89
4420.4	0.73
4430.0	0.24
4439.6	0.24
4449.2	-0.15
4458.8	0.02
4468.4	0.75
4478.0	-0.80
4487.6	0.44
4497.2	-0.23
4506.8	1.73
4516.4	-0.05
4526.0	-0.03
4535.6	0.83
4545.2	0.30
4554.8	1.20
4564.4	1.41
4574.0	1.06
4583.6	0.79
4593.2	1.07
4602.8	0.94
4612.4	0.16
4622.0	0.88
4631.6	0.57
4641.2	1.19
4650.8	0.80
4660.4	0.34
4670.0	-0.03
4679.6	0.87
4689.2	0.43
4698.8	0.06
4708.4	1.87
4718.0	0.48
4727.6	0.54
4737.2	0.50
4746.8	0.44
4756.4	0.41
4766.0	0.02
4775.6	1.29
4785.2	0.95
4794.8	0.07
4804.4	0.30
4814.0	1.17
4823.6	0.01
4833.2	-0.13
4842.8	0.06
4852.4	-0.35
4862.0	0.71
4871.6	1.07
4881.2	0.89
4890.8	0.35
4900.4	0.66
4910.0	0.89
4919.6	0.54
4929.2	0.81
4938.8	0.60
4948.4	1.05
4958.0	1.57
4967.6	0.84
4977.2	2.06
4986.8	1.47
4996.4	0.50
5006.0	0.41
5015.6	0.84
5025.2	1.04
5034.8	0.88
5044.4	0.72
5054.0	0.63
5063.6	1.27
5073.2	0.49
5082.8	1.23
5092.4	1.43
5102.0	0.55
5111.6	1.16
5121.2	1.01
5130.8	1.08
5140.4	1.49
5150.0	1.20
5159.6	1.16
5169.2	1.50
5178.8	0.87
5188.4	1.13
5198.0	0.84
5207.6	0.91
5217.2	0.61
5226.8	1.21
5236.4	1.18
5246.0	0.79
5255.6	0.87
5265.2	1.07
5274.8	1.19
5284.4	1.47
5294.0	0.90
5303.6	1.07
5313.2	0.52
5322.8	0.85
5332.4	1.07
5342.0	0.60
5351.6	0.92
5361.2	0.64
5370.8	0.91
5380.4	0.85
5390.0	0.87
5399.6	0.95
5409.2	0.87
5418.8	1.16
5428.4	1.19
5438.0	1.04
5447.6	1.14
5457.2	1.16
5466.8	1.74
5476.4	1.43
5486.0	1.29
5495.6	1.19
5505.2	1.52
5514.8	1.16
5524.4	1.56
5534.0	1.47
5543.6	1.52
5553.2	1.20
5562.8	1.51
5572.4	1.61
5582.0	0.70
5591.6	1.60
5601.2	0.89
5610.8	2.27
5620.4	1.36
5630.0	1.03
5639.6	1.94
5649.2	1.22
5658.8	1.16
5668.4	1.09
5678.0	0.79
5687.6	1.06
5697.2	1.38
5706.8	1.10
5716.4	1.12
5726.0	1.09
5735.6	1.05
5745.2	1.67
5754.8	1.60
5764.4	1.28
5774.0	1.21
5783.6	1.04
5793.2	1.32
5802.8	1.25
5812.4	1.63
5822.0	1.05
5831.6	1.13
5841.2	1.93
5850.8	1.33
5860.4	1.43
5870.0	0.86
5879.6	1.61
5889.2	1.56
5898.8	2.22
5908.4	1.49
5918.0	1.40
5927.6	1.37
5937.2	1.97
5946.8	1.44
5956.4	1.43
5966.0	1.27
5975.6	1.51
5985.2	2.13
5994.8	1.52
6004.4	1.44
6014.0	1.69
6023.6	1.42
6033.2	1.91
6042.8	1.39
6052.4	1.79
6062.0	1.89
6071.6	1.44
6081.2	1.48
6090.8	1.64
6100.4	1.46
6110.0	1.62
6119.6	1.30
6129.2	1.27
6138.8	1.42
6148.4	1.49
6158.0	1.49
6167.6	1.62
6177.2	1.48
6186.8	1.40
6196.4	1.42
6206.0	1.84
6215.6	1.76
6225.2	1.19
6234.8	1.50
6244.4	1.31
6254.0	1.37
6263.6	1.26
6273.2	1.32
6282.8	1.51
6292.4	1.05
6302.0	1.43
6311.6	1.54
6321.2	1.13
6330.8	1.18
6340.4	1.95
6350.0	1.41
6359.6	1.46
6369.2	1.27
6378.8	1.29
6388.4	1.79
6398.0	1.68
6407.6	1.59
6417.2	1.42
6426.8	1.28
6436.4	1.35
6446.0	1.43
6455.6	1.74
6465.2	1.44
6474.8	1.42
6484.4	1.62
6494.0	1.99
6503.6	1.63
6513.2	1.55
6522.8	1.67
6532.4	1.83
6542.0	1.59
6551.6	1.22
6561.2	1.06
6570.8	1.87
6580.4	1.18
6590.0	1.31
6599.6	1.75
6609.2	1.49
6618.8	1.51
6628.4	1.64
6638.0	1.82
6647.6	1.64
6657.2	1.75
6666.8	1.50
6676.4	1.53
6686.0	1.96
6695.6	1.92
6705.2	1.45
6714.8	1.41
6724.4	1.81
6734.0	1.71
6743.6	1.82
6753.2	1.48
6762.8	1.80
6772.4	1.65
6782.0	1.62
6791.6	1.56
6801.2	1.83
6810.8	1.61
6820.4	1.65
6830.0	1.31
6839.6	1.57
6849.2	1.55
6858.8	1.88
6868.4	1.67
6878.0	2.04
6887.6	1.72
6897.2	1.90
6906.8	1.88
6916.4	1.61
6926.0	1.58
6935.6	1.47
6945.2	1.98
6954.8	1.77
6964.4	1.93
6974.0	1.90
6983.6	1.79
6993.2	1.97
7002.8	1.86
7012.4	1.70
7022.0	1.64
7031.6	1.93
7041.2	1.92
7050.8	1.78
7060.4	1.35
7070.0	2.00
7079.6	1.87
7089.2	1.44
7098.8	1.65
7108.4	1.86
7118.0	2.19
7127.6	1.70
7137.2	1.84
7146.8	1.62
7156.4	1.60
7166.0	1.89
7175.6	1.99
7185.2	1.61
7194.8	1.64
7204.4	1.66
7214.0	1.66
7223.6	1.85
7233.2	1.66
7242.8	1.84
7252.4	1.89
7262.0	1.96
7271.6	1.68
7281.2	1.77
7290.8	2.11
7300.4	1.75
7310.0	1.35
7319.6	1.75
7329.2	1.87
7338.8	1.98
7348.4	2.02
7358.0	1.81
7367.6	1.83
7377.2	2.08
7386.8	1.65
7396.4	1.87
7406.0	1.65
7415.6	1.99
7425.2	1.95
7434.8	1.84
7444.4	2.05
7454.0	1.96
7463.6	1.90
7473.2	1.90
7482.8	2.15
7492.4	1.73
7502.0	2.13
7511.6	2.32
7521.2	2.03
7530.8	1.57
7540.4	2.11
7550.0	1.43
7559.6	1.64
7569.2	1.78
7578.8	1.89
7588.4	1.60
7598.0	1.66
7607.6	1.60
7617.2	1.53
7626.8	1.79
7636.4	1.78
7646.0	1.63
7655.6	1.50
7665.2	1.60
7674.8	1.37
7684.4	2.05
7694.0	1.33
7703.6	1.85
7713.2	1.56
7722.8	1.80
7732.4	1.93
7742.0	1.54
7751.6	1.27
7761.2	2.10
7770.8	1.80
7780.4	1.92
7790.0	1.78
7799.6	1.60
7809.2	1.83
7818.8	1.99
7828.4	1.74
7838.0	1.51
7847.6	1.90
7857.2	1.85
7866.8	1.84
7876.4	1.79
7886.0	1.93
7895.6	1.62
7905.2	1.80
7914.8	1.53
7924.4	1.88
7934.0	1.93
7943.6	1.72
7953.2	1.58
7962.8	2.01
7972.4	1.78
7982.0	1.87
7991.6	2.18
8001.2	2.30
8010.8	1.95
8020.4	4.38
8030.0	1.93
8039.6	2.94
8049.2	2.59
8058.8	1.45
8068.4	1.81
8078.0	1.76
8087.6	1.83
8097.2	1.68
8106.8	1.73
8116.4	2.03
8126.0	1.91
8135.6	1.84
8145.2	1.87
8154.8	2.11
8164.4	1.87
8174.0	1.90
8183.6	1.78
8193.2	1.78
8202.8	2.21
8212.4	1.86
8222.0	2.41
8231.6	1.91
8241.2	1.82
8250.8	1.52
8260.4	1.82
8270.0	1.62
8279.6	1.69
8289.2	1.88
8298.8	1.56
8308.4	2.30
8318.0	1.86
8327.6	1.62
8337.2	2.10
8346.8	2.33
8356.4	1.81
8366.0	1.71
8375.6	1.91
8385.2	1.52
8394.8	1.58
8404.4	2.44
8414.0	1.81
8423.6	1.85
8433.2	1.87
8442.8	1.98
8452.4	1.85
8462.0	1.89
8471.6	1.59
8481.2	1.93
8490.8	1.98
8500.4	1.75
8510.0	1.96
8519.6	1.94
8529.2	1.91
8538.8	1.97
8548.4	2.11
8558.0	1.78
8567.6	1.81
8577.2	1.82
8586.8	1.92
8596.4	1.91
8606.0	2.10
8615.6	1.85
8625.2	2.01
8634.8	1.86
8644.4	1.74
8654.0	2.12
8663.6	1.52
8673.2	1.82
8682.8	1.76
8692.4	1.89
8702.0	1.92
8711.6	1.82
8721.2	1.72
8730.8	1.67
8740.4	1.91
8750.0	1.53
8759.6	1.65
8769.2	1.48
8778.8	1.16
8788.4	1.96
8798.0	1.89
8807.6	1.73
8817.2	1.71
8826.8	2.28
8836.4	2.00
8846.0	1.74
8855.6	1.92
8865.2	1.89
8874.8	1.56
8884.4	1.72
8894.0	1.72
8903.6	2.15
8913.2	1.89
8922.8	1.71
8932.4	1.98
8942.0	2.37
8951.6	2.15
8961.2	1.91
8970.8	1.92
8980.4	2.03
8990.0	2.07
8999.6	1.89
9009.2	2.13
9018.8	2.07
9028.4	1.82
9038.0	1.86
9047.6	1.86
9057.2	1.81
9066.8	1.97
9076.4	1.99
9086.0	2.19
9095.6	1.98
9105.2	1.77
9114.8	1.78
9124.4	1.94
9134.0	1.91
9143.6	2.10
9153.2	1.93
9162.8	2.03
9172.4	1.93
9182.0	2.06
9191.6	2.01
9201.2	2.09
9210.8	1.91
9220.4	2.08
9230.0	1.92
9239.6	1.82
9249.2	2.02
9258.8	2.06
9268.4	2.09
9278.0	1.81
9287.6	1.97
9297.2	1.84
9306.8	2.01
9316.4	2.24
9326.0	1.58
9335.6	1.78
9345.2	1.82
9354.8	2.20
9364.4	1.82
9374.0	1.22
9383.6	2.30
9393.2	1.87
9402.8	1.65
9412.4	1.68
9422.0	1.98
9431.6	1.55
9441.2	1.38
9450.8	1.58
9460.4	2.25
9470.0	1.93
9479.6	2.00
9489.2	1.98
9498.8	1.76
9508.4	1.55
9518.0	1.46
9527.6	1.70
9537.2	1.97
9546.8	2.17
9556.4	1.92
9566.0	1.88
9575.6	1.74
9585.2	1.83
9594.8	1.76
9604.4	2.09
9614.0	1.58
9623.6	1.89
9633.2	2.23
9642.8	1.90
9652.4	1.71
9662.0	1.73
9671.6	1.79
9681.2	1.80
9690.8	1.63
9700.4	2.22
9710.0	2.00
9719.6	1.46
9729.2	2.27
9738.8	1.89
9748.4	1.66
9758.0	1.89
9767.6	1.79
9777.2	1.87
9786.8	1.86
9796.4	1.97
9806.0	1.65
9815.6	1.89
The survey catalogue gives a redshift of 0.22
